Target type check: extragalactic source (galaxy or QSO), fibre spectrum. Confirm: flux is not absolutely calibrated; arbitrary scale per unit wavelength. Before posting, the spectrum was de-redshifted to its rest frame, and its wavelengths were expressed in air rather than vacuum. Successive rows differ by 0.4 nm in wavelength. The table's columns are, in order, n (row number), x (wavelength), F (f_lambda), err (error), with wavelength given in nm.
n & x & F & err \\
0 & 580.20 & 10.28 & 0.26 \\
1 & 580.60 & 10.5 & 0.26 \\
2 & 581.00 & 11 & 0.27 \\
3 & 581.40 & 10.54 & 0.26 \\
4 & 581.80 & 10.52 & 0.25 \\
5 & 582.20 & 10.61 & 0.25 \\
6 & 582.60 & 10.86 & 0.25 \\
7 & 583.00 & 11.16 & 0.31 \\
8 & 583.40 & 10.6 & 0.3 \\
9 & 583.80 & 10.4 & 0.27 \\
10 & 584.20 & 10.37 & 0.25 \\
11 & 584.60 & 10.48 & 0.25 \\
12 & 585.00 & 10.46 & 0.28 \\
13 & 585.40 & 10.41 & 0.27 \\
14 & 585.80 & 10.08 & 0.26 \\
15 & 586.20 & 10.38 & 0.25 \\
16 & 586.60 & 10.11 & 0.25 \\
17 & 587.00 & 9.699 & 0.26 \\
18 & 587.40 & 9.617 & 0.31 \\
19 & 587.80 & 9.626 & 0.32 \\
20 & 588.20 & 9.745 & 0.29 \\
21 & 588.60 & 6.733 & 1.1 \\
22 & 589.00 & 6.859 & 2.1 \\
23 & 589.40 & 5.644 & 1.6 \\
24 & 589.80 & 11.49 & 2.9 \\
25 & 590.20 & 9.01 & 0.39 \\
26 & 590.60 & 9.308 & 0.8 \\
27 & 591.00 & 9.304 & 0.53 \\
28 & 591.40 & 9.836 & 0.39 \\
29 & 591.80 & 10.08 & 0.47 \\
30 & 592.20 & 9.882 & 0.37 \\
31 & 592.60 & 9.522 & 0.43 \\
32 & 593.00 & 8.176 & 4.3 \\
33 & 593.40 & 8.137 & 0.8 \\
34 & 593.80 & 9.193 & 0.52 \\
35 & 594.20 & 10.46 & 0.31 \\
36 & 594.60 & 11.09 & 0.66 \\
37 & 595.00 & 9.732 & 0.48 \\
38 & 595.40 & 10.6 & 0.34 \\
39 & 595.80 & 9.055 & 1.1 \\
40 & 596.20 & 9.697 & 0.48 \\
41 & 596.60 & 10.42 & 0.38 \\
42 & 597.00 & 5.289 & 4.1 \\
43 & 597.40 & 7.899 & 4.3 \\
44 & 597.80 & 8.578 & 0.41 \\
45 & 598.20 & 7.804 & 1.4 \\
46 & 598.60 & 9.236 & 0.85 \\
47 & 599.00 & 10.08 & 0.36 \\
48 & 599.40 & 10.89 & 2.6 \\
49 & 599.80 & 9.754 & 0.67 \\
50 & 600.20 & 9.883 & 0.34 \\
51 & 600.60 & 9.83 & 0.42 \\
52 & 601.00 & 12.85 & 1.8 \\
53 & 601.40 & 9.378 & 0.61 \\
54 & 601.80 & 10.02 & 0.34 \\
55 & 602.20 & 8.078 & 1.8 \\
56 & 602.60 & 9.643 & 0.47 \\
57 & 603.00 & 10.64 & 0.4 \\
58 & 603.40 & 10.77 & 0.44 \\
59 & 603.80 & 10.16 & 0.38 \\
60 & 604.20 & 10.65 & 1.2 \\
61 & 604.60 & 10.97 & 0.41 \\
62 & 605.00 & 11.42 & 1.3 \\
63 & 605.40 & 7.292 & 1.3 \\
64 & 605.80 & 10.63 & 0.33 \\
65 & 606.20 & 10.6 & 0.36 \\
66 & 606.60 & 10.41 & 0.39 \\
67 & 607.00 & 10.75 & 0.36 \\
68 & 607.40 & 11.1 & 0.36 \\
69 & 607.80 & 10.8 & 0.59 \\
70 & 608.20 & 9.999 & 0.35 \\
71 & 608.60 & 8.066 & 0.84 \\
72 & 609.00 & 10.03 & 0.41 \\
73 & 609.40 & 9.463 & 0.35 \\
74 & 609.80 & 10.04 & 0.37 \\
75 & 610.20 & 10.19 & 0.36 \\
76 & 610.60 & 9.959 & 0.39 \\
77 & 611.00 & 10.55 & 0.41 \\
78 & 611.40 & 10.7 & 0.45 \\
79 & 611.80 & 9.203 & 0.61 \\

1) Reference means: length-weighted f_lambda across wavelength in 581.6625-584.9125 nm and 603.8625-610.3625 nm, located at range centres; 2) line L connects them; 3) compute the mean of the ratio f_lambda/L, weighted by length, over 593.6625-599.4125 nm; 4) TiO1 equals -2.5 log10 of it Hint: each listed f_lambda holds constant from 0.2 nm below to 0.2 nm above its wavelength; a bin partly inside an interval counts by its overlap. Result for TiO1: 0.119 mag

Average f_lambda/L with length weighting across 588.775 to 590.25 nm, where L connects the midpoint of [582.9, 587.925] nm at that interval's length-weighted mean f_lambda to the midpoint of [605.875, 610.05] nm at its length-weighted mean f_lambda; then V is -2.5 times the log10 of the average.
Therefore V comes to 0.25 mag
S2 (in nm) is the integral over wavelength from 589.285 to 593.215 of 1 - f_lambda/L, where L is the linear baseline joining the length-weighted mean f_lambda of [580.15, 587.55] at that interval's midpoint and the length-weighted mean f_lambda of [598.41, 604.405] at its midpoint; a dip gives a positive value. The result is 0.38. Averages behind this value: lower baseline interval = 10.4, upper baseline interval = 10.1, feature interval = 9.3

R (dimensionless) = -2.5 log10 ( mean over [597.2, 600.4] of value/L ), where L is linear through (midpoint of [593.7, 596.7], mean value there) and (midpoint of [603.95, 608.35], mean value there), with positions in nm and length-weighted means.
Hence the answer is 0.10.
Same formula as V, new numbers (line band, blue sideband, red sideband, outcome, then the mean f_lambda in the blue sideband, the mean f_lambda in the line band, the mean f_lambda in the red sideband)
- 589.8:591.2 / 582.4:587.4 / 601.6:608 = 0.09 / 10.4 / 9.53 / 10.2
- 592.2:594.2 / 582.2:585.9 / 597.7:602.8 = 0.12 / 10.6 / 9.04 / 9.72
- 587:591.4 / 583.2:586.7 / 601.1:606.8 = 0.17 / 10.4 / 8.83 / 10.1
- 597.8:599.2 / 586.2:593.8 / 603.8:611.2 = 0.07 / 9.08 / 8.97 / 10.2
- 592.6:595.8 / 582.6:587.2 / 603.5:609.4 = 0.08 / 10.4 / 9.58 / 10.2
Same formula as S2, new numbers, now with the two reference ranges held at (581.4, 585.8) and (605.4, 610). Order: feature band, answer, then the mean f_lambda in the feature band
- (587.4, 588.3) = 0.07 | 9.66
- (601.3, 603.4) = 0.10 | 9.68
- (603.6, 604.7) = -0.05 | 10.6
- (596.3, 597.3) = 0.22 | 8.04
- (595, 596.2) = 0.06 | 9.79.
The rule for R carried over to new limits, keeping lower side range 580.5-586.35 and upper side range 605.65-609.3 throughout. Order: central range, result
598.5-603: 0.034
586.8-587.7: 0.092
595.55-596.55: 0.087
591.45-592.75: 0.065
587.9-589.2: 0.305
